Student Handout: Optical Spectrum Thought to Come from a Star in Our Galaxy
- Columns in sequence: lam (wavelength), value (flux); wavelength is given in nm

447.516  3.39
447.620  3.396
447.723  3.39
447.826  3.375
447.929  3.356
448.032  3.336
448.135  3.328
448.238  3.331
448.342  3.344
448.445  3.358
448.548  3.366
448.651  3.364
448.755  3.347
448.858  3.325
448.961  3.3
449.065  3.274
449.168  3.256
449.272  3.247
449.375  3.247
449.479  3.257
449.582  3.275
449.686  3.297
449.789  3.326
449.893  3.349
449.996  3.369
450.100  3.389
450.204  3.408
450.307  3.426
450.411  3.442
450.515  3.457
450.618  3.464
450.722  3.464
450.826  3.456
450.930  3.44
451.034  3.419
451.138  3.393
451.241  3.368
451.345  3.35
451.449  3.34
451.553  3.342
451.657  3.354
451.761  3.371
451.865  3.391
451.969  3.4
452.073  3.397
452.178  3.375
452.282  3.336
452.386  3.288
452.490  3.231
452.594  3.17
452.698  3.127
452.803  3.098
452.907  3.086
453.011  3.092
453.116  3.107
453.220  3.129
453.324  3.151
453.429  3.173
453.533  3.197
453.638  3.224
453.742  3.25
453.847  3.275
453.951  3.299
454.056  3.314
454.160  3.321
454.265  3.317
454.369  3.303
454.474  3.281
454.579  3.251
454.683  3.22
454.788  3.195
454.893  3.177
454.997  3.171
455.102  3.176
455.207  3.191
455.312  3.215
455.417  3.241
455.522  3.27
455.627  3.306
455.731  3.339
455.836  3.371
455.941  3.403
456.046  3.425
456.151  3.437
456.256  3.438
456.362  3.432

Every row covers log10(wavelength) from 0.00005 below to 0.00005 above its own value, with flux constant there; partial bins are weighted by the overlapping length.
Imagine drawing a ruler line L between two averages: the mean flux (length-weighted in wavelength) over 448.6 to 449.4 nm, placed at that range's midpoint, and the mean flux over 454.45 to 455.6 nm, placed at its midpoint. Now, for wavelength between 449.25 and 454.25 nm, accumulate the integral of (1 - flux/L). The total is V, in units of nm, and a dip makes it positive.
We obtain -0.07 nm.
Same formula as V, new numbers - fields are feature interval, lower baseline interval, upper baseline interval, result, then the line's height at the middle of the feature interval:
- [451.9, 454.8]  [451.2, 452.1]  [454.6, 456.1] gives 0.07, 3.32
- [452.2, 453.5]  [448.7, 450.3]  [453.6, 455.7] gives 0.04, 3.27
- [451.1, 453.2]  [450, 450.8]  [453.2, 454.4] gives 0.04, 3.34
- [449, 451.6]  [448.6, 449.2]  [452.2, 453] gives -0.08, 3.27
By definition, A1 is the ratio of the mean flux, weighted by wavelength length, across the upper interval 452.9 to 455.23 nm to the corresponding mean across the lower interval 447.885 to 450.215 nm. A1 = 0.97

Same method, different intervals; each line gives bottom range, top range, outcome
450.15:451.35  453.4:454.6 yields 0.95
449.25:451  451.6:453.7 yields 0.96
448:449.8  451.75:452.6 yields 1.01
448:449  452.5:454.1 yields 0.95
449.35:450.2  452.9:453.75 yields 0.95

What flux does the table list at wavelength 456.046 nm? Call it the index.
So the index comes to 3.425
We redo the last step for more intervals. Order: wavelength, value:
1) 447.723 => 3.39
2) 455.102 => 3.176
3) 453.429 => 3.173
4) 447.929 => 3.356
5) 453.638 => 3.224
